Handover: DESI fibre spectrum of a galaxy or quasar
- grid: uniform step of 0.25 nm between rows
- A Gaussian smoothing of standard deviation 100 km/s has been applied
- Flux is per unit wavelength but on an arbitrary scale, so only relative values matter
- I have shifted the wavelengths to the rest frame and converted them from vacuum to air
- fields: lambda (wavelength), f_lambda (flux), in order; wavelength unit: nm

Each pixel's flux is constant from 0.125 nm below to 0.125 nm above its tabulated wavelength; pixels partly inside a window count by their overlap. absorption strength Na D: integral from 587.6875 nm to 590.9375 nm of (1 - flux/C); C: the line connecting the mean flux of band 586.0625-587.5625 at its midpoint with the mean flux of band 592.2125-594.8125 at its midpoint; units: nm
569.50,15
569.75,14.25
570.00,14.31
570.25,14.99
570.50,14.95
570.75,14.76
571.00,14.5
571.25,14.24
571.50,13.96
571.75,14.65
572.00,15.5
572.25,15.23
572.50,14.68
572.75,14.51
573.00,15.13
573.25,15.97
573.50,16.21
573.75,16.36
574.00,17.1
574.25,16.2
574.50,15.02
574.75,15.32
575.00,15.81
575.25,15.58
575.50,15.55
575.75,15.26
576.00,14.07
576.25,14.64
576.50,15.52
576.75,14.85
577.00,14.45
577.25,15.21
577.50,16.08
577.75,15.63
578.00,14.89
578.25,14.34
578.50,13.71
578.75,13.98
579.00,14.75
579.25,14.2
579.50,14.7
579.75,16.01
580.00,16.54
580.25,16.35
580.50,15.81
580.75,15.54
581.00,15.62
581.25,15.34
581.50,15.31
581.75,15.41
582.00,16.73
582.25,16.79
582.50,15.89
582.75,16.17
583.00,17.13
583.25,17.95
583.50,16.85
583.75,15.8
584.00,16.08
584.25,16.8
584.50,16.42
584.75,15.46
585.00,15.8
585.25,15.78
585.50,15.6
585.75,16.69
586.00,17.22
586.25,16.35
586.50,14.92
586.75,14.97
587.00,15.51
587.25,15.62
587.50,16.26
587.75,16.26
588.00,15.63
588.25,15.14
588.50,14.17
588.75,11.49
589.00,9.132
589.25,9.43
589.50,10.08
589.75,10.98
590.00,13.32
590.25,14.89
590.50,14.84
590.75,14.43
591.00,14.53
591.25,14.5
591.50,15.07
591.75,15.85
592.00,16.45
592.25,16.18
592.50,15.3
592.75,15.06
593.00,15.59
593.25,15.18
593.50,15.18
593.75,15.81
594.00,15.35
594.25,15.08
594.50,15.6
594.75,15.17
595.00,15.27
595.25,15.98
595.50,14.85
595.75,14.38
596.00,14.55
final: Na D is 0.53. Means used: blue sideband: 15.6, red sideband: 15.4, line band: 13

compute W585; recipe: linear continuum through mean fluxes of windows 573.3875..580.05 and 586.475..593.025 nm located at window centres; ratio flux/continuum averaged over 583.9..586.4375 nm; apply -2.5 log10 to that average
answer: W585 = -0.11 mag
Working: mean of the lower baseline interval 15.2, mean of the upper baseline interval 14.3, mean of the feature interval 16.2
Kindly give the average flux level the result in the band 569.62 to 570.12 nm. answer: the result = 14.3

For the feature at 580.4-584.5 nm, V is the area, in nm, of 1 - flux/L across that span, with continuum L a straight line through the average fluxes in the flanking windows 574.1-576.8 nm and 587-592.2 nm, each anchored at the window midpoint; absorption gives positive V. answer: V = -0.44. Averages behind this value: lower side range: 15.3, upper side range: 14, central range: 16.2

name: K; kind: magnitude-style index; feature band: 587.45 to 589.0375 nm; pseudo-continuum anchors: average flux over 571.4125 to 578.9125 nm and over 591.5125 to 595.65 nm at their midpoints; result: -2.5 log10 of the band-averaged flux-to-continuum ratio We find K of 0.09 mag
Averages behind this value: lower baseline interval 15.2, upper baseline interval 15.5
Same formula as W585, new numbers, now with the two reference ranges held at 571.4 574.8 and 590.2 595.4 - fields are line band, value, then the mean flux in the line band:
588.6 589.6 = 0.45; 10.1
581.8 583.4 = -0.09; 16.7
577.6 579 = 0.06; 14.6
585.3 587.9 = -0.04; 15.9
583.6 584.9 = -0.05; 16.1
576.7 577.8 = 0.01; 15.2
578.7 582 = 0.00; 15.4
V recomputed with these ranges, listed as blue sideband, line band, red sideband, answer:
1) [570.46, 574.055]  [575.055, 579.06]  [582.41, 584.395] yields 0.21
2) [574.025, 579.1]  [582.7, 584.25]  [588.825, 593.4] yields -0.23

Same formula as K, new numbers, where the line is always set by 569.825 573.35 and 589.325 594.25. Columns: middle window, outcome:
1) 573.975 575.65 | -0.07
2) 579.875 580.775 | -0.10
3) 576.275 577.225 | -0.01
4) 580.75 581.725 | -0.05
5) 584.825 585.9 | -0.09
